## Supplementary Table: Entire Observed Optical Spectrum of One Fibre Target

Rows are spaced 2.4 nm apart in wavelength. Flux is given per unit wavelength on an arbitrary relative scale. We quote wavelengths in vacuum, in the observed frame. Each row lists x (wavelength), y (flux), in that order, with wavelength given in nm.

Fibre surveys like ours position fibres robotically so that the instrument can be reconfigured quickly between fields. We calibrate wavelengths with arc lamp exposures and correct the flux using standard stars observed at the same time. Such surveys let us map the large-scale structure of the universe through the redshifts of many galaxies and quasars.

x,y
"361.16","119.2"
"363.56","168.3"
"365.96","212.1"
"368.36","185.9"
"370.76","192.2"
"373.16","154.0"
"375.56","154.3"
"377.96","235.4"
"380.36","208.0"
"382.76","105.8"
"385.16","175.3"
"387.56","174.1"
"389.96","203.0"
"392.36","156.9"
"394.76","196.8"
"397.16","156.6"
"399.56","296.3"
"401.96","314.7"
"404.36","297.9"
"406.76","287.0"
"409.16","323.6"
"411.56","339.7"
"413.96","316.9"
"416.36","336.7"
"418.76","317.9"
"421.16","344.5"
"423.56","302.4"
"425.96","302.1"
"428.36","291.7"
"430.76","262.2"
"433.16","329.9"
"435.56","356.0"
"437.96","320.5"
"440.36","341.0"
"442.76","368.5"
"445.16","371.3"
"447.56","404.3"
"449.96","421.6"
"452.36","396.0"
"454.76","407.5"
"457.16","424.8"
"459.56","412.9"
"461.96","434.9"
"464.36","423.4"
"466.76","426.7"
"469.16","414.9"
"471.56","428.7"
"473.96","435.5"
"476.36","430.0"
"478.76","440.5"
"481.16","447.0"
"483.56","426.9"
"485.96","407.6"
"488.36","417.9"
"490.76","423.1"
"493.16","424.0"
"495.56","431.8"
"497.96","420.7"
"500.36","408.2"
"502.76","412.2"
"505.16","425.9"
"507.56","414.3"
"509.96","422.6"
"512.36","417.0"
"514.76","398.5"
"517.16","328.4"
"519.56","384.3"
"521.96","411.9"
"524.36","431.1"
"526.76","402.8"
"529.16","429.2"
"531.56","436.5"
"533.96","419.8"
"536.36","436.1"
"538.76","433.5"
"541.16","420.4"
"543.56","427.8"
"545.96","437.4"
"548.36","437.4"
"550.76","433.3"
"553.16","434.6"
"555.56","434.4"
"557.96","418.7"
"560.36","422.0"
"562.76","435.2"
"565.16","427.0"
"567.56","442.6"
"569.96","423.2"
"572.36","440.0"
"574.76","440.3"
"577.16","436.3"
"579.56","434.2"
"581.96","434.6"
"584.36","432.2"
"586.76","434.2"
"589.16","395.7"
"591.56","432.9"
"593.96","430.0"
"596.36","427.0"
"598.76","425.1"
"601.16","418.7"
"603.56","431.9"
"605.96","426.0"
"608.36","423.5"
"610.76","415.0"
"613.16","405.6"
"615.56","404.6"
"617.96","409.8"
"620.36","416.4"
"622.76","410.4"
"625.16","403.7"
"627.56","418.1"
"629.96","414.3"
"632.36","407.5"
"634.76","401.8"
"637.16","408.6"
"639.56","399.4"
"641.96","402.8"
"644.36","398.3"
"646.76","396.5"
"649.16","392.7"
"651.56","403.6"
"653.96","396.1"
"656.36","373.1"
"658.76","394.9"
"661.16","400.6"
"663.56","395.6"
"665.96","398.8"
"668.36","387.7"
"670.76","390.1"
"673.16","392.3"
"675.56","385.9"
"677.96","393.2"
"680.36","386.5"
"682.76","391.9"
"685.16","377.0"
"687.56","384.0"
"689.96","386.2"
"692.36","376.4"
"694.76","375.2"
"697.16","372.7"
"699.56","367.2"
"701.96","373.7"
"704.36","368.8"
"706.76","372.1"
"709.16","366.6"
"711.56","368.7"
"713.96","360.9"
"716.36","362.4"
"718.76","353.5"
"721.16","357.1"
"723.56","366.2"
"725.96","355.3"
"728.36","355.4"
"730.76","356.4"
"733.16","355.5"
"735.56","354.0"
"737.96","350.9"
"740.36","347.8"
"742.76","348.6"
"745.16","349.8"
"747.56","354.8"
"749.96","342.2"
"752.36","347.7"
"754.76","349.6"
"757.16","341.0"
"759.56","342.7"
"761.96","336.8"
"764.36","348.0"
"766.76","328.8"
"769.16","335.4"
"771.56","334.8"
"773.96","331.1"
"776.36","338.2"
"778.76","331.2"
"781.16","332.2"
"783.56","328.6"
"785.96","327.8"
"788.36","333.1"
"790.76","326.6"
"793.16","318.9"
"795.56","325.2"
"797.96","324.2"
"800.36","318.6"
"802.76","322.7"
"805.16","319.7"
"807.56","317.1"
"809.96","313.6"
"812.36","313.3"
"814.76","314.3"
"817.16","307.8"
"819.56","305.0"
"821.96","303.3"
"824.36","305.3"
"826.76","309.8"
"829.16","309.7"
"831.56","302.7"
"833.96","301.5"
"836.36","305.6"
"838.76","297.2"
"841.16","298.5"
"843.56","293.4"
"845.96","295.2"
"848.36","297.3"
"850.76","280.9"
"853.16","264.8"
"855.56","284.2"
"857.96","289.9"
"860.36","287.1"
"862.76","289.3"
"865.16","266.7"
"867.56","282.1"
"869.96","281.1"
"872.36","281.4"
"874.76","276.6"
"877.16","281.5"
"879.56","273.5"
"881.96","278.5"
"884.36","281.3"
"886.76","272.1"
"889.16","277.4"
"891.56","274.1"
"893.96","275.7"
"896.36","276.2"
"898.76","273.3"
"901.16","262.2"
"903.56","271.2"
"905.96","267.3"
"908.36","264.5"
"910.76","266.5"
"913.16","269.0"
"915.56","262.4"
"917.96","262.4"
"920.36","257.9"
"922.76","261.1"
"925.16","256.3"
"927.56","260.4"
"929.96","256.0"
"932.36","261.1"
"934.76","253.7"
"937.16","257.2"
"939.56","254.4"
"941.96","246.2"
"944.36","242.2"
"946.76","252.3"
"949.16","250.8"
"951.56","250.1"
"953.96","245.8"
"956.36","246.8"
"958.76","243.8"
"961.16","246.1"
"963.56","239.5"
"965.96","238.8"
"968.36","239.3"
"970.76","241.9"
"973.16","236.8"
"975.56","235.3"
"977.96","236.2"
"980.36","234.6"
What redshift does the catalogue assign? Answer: 0.000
